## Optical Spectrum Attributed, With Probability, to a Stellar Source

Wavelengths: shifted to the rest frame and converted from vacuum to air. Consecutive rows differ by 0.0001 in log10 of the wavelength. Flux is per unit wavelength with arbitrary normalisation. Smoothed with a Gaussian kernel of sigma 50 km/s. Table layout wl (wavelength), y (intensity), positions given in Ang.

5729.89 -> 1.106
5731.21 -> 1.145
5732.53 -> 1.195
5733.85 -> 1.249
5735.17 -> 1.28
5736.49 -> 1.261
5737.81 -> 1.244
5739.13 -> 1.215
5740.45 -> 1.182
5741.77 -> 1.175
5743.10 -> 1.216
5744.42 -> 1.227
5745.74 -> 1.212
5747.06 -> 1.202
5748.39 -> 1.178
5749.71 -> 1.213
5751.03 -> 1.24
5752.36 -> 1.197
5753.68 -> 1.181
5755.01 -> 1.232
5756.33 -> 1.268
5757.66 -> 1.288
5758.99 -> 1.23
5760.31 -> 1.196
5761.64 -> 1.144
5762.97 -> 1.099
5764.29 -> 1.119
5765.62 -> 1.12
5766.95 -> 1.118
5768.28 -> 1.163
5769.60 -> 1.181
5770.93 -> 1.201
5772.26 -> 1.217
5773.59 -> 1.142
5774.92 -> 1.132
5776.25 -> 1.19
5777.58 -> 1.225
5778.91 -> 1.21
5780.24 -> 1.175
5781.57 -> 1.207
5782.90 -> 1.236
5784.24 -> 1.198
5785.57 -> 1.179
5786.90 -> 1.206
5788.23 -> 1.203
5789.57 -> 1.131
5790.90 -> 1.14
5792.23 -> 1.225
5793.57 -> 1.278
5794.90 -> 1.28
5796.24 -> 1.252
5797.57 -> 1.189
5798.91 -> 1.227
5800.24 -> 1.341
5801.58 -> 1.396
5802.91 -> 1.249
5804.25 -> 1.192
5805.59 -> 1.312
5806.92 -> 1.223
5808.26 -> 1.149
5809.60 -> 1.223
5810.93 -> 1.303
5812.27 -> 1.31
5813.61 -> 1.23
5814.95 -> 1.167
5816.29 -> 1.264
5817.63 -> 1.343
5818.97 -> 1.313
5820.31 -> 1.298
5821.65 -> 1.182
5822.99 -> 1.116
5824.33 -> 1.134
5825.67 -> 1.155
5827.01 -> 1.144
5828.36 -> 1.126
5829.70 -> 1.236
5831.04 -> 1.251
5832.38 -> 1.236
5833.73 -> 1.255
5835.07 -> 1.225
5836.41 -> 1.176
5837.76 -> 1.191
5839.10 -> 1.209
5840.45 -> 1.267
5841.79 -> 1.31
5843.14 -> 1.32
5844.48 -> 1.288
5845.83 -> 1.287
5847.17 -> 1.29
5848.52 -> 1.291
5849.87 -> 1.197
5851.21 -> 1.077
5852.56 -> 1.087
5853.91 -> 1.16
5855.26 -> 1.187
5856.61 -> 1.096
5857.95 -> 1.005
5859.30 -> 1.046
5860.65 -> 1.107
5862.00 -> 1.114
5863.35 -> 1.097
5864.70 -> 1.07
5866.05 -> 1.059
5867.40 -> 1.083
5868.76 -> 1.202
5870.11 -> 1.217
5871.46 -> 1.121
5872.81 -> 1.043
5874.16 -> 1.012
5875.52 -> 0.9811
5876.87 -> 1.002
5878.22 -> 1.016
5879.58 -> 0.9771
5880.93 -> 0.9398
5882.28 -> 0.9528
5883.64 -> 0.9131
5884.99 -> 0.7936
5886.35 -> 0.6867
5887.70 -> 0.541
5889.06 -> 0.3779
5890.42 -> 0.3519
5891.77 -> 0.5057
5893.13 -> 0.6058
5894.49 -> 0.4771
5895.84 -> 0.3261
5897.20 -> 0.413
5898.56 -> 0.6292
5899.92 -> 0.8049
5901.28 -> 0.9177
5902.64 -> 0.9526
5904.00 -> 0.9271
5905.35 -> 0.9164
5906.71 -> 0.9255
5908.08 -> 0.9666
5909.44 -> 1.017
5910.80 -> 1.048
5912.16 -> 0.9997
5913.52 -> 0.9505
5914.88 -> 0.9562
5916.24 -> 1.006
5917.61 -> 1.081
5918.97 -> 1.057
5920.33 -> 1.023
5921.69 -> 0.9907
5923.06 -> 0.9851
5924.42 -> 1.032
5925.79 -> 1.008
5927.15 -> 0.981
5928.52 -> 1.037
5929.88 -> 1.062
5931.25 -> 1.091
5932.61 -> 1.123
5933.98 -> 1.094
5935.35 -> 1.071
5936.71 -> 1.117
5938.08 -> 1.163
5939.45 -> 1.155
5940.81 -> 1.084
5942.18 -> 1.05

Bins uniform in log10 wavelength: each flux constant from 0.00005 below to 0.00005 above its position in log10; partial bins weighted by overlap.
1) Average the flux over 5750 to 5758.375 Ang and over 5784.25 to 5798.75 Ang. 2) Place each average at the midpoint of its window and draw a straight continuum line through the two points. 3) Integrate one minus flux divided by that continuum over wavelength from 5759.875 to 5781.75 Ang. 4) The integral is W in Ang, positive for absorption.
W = 1.0 Ang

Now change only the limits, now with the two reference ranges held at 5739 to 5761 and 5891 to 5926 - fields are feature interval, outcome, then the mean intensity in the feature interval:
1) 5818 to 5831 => -1.8 Ang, 1.2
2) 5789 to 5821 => -4.7 Ang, 1.25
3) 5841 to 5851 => -2.7 Ang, 1.27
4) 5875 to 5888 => 0.5 Ang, 0.889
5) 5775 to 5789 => -0.7 Ang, 1.2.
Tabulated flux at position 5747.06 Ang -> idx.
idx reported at 1.202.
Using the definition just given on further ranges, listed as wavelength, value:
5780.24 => 1.175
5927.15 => 0.981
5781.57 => 1.207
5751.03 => 1.24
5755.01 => 1.232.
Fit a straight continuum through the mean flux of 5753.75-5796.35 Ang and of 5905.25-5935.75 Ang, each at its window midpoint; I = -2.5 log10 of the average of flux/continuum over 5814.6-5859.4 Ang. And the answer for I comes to -0.08 mag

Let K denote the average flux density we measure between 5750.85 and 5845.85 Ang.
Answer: 1.22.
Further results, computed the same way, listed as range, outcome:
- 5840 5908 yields 0.958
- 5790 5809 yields 1.25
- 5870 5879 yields 1.04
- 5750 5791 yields 1.19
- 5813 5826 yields 1.22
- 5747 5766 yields 1.19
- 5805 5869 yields 1.2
